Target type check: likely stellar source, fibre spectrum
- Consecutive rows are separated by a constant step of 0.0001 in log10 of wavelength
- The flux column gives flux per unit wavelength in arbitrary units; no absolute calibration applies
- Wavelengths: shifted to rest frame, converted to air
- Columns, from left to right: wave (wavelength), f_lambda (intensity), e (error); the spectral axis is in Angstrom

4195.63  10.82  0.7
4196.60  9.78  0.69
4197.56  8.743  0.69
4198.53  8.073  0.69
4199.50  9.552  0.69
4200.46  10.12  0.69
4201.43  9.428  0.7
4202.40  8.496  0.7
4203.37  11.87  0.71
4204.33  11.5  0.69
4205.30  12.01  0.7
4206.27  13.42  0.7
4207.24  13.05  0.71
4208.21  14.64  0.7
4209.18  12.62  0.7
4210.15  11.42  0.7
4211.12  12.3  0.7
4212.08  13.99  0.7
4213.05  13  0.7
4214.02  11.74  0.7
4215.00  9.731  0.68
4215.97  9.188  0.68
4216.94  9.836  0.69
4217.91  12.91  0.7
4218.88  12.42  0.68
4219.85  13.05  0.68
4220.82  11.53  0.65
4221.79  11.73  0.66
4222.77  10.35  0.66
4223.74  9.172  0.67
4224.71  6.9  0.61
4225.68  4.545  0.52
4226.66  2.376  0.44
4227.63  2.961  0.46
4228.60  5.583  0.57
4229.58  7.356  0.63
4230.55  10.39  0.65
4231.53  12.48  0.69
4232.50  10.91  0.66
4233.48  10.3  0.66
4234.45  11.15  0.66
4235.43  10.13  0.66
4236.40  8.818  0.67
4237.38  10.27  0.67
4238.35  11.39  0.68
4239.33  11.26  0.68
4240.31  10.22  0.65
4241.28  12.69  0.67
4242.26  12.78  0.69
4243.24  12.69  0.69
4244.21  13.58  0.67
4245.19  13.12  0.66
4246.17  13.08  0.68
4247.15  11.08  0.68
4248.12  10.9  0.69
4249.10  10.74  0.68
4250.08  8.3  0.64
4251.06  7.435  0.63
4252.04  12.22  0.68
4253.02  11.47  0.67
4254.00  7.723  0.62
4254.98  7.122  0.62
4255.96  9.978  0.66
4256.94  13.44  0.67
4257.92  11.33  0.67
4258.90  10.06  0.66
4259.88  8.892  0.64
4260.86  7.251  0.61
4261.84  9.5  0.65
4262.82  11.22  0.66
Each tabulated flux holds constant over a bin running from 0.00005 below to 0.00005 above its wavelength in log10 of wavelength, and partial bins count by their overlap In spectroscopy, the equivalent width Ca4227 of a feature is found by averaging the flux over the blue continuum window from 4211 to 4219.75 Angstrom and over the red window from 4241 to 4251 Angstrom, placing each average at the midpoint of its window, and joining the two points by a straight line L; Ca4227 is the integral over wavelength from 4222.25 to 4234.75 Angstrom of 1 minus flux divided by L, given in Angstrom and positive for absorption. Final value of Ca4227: 4.0 Angstrom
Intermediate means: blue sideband 11.7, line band 8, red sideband 11.7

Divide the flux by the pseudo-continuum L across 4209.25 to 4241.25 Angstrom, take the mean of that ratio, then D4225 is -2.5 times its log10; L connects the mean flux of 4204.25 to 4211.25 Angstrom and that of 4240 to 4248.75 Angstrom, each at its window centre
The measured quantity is 0.236 mag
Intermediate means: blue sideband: 12.7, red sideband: 12.3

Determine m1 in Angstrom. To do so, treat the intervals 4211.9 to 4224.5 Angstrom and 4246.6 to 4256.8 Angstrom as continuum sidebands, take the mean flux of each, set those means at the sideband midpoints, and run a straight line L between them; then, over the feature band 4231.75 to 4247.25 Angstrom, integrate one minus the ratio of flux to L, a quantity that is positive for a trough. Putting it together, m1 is -1.7 Angstrom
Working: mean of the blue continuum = 11.3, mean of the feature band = 11.5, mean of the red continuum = 9.84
